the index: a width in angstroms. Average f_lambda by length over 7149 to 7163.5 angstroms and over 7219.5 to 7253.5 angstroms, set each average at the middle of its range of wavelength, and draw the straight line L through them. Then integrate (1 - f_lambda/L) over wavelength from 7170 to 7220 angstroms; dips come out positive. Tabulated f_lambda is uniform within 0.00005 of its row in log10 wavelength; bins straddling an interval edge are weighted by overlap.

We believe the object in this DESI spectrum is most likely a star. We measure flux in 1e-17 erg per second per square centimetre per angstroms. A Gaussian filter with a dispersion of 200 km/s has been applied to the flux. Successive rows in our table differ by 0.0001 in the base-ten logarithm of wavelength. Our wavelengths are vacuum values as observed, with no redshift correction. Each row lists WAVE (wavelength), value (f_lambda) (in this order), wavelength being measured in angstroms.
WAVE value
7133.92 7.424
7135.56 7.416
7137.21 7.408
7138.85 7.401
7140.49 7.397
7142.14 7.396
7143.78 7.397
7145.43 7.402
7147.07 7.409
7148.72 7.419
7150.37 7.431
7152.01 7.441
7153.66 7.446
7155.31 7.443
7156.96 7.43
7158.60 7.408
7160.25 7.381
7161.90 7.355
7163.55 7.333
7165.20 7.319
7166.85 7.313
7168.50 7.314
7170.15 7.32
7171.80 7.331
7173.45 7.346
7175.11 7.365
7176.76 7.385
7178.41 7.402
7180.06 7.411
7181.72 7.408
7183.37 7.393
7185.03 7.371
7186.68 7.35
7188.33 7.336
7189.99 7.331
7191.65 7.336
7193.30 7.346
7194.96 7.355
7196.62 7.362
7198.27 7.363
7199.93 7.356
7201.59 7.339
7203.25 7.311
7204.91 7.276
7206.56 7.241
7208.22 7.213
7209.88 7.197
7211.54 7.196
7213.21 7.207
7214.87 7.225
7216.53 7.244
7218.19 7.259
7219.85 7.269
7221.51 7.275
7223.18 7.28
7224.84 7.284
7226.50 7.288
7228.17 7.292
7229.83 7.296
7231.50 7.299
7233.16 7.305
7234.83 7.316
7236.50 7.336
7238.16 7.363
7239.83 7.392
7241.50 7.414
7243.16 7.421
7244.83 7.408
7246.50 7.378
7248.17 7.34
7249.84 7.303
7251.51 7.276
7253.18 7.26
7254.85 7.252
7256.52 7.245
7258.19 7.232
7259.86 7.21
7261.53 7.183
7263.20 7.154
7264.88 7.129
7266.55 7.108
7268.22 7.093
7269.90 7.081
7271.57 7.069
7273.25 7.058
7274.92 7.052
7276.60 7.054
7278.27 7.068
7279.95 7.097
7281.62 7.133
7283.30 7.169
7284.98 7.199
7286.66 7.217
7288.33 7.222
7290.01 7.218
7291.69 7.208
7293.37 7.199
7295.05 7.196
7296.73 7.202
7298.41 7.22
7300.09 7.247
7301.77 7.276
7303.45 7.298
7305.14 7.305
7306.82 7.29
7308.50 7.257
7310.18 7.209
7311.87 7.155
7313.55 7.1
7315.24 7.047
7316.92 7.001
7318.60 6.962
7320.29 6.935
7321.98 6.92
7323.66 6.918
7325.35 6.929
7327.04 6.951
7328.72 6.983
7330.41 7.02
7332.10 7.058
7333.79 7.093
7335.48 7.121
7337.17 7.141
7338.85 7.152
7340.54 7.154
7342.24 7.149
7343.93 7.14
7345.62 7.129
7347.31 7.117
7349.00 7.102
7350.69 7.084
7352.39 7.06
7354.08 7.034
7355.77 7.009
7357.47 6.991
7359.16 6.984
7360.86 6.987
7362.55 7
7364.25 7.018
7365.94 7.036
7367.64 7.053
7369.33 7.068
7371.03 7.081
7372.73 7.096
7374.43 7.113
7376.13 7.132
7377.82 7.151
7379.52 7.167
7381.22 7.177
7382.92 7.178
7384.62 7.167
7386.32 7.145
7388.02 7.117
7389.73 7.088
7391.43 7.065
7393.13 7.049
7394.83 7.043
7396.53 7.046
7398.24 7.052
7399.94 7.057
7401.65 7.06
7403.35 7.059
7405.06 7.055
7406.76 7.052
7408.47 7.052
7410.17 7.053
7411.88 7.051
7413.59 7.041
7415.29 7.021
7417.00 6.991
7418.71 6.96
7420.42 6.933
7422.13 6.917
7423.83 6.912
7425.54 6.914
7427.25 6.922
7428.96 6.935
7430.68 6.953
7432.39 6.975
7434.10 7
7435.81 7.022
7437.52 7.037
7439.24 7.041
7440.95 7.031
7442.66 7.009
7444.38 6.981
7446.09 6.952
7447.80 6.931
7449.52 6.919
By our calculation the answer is 0.35 angstroms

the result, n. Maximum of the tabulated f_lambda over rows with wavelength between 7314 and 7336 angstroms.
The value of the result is 7.121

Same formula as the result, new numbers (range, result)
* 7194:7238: 7.363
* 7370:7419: 7.178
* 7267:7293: 7.222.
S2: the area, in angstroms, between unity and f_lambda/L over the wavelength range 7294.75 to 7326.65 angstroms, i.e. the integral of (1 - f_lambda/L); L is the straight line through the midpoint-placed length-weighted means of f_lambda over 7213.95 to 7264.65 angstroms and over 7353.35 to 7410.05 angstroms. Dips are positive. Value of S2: 0.2 angstroms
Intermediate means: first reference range 7.29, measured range 7.12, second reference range 7.07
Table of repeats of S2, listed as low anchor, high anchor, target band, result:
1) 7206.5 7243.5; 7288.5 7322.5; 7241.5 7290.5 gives 0.2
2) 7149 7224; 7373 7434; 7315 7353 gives 0.5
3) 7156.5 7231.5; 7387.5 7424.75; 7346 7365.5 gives 0.2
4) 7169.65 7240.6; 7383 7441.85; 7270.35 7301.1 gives 0.2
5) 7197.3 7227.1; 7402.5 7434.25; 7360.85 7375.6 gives 0.0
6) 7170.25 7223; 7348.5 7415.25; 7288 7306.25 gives -0.1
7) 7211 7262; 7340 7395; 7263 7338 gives 0.8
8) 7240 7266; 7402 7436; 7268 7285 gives 0.3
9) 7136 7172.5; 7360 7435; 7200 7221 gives 0.2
